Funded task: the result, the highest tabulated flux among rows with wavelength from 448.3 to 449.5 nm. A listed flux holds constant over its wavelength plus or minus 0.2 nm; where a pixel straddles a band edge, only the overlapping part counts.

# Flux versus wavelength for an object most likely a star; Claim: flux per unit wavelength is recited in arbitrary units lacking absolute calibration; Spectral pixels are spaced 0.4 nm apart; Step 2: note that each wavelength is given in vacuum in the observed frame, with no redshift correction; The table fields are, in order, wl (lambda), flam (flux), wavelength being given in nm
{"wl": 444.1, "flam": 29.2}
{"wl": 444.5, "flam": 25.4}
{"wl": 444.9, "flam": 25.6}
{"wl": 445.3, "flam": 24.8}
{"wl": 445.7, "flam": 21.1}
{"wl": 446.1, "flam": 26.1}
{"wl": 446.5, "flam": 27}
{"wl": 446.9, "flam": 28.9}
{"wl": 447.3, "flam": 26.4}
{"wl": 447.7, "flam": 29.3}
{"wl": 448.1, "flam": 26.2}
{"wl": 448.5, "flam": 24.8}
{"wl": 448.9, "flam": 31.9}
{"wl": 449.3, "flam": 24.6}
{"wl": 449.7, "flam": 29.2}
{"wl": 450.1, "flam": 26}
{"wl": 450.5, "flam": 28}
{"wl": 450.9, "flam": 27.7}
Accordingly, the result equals 31.9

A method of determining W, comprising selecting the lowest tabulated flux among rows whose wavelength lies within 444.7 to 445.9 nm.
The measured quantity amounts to 21.1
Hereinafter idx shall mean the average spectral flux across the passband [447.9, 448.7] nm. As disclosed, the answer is 25.5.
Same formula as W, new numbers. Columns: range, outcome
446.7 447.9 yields 26.4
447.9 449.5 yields 24.6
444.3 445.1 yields 25.4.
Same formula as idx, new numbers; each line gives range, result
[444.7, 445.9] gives 23.8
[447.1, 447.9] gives 27.9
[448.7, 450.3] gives 27.9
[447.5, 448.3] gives 27.8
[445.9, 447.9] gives 27.5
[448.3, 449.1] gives 28.4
